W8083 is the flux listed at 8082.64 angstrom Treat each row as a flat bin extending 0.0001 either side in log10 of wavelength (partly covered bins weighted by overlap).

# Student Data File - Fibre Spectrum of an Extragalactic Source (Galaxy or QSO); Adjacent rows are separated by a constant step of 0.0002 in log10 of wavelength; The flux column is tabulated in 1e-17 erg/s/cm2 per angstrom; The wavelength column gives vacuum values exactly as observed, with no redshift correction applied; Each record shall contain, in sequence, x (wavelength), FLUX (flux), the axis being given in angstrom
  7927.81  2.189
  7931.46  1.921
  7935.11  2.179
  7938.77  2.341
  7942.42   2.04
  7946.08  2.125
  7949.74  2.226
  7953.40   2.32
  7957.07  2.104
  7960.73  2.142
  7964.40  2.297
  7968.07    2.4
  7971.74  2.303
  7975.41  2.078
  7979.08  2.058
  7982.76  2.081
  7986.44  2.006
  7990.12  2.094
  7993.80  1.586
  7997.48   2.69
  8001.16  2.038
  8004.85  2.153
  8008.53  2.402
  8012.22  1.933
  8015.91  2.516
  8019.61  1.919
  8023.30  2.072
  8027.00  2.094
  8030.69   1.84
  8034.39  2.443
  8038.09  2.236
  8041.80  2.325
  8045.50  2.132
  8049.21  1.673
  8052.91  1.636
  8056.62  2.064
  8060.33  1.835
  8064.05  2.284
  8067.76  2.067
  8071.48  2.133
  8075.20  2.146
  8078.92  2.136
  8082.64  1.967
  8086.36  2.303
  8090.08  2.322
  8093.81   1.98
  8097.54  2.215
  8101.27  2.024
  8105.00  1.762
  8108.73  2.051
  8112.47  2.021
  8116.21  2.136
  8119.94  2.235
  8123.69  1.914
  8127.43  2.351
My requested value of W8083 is 1.967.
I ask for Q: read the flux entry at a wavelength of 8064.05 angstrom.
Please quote 2.284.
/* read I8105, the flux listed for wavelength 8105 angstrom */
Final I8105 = 1.762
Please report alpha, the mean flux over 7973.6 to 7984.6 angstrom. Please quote 2.07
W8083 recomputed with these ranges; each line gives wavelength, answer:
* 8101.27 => 2.024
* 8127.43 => 2.351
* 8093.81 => 1.98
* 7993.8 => 1.586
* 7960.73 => 2.142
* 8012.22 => 1.933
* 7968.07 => 2.4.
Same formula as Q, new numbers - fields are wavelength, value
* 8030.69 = 1.84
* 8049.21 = 1.673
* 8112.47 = 2.021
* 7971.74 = 2.303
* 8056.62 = 2.064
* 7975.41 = 2.078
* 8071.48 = 2.133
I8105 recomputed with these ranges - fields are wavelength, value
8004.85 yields 2.153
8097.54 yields 2.215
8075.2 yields 2.146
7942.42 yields 2.04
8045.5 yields 2.132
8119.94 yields 2.235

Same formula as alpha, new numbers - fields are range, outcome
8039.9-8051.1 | 2.04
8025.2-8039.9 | 2.15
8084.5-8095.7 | 2.2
